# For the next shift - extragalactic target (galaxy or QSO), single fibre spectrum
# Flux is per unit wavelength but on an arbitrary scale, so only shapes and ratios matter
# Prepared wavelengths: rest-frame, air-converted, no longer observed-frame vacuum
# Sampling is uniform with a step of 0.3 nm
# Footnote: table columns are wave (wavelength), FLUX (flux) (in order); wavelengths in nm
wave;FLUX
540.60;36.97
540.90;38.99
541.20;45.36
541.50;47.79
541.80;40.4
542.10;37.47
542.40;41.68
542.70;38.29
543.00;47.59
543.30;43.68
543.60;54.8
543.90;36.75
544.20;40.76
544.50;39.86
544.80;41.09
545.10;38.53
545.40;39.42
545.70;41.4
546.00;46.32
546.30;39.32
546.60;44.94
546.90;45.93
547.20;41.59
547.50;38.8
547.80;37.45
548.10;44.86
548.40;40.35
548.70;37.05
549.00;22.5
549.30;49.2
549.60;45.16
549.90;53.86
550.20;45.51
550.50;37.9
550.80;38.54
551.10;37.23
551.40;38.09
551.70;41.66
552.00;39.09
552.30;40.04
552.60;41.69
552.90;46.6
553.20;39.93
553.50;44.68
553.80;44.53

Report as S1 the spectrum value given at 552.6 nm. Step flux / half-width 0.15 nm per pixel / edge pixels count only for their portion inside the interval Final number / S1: 41.69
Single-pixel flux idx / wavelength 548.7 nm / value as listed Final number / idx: 37.05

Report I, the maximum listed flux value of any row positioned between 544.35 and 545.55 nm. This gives 41.09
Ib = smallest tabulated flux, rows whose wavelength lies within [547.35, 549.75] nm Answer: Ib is 22.5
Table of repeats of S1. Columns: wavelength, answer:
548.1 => 44.86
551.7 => 41.66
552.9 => 46.6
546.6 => 44.94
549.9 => 53.86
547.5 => 38.8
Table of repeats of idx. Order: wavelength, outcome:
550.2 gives 45.51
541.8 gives 40.4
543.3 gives 43.68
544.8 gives 41.09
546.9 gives 45.93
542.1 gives 37.47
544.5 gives 39.86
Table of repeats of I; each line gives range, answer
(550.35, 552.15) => 41.66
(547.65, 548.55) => 44.86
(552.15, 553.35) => 46.6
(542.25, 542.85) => 41.68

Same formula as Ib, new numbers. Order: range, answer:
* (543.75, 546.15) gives 36.75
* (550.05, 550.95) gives 37.9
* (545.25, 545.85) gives 39.42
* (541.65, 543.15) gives 37.47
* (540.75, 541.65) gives 38.99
